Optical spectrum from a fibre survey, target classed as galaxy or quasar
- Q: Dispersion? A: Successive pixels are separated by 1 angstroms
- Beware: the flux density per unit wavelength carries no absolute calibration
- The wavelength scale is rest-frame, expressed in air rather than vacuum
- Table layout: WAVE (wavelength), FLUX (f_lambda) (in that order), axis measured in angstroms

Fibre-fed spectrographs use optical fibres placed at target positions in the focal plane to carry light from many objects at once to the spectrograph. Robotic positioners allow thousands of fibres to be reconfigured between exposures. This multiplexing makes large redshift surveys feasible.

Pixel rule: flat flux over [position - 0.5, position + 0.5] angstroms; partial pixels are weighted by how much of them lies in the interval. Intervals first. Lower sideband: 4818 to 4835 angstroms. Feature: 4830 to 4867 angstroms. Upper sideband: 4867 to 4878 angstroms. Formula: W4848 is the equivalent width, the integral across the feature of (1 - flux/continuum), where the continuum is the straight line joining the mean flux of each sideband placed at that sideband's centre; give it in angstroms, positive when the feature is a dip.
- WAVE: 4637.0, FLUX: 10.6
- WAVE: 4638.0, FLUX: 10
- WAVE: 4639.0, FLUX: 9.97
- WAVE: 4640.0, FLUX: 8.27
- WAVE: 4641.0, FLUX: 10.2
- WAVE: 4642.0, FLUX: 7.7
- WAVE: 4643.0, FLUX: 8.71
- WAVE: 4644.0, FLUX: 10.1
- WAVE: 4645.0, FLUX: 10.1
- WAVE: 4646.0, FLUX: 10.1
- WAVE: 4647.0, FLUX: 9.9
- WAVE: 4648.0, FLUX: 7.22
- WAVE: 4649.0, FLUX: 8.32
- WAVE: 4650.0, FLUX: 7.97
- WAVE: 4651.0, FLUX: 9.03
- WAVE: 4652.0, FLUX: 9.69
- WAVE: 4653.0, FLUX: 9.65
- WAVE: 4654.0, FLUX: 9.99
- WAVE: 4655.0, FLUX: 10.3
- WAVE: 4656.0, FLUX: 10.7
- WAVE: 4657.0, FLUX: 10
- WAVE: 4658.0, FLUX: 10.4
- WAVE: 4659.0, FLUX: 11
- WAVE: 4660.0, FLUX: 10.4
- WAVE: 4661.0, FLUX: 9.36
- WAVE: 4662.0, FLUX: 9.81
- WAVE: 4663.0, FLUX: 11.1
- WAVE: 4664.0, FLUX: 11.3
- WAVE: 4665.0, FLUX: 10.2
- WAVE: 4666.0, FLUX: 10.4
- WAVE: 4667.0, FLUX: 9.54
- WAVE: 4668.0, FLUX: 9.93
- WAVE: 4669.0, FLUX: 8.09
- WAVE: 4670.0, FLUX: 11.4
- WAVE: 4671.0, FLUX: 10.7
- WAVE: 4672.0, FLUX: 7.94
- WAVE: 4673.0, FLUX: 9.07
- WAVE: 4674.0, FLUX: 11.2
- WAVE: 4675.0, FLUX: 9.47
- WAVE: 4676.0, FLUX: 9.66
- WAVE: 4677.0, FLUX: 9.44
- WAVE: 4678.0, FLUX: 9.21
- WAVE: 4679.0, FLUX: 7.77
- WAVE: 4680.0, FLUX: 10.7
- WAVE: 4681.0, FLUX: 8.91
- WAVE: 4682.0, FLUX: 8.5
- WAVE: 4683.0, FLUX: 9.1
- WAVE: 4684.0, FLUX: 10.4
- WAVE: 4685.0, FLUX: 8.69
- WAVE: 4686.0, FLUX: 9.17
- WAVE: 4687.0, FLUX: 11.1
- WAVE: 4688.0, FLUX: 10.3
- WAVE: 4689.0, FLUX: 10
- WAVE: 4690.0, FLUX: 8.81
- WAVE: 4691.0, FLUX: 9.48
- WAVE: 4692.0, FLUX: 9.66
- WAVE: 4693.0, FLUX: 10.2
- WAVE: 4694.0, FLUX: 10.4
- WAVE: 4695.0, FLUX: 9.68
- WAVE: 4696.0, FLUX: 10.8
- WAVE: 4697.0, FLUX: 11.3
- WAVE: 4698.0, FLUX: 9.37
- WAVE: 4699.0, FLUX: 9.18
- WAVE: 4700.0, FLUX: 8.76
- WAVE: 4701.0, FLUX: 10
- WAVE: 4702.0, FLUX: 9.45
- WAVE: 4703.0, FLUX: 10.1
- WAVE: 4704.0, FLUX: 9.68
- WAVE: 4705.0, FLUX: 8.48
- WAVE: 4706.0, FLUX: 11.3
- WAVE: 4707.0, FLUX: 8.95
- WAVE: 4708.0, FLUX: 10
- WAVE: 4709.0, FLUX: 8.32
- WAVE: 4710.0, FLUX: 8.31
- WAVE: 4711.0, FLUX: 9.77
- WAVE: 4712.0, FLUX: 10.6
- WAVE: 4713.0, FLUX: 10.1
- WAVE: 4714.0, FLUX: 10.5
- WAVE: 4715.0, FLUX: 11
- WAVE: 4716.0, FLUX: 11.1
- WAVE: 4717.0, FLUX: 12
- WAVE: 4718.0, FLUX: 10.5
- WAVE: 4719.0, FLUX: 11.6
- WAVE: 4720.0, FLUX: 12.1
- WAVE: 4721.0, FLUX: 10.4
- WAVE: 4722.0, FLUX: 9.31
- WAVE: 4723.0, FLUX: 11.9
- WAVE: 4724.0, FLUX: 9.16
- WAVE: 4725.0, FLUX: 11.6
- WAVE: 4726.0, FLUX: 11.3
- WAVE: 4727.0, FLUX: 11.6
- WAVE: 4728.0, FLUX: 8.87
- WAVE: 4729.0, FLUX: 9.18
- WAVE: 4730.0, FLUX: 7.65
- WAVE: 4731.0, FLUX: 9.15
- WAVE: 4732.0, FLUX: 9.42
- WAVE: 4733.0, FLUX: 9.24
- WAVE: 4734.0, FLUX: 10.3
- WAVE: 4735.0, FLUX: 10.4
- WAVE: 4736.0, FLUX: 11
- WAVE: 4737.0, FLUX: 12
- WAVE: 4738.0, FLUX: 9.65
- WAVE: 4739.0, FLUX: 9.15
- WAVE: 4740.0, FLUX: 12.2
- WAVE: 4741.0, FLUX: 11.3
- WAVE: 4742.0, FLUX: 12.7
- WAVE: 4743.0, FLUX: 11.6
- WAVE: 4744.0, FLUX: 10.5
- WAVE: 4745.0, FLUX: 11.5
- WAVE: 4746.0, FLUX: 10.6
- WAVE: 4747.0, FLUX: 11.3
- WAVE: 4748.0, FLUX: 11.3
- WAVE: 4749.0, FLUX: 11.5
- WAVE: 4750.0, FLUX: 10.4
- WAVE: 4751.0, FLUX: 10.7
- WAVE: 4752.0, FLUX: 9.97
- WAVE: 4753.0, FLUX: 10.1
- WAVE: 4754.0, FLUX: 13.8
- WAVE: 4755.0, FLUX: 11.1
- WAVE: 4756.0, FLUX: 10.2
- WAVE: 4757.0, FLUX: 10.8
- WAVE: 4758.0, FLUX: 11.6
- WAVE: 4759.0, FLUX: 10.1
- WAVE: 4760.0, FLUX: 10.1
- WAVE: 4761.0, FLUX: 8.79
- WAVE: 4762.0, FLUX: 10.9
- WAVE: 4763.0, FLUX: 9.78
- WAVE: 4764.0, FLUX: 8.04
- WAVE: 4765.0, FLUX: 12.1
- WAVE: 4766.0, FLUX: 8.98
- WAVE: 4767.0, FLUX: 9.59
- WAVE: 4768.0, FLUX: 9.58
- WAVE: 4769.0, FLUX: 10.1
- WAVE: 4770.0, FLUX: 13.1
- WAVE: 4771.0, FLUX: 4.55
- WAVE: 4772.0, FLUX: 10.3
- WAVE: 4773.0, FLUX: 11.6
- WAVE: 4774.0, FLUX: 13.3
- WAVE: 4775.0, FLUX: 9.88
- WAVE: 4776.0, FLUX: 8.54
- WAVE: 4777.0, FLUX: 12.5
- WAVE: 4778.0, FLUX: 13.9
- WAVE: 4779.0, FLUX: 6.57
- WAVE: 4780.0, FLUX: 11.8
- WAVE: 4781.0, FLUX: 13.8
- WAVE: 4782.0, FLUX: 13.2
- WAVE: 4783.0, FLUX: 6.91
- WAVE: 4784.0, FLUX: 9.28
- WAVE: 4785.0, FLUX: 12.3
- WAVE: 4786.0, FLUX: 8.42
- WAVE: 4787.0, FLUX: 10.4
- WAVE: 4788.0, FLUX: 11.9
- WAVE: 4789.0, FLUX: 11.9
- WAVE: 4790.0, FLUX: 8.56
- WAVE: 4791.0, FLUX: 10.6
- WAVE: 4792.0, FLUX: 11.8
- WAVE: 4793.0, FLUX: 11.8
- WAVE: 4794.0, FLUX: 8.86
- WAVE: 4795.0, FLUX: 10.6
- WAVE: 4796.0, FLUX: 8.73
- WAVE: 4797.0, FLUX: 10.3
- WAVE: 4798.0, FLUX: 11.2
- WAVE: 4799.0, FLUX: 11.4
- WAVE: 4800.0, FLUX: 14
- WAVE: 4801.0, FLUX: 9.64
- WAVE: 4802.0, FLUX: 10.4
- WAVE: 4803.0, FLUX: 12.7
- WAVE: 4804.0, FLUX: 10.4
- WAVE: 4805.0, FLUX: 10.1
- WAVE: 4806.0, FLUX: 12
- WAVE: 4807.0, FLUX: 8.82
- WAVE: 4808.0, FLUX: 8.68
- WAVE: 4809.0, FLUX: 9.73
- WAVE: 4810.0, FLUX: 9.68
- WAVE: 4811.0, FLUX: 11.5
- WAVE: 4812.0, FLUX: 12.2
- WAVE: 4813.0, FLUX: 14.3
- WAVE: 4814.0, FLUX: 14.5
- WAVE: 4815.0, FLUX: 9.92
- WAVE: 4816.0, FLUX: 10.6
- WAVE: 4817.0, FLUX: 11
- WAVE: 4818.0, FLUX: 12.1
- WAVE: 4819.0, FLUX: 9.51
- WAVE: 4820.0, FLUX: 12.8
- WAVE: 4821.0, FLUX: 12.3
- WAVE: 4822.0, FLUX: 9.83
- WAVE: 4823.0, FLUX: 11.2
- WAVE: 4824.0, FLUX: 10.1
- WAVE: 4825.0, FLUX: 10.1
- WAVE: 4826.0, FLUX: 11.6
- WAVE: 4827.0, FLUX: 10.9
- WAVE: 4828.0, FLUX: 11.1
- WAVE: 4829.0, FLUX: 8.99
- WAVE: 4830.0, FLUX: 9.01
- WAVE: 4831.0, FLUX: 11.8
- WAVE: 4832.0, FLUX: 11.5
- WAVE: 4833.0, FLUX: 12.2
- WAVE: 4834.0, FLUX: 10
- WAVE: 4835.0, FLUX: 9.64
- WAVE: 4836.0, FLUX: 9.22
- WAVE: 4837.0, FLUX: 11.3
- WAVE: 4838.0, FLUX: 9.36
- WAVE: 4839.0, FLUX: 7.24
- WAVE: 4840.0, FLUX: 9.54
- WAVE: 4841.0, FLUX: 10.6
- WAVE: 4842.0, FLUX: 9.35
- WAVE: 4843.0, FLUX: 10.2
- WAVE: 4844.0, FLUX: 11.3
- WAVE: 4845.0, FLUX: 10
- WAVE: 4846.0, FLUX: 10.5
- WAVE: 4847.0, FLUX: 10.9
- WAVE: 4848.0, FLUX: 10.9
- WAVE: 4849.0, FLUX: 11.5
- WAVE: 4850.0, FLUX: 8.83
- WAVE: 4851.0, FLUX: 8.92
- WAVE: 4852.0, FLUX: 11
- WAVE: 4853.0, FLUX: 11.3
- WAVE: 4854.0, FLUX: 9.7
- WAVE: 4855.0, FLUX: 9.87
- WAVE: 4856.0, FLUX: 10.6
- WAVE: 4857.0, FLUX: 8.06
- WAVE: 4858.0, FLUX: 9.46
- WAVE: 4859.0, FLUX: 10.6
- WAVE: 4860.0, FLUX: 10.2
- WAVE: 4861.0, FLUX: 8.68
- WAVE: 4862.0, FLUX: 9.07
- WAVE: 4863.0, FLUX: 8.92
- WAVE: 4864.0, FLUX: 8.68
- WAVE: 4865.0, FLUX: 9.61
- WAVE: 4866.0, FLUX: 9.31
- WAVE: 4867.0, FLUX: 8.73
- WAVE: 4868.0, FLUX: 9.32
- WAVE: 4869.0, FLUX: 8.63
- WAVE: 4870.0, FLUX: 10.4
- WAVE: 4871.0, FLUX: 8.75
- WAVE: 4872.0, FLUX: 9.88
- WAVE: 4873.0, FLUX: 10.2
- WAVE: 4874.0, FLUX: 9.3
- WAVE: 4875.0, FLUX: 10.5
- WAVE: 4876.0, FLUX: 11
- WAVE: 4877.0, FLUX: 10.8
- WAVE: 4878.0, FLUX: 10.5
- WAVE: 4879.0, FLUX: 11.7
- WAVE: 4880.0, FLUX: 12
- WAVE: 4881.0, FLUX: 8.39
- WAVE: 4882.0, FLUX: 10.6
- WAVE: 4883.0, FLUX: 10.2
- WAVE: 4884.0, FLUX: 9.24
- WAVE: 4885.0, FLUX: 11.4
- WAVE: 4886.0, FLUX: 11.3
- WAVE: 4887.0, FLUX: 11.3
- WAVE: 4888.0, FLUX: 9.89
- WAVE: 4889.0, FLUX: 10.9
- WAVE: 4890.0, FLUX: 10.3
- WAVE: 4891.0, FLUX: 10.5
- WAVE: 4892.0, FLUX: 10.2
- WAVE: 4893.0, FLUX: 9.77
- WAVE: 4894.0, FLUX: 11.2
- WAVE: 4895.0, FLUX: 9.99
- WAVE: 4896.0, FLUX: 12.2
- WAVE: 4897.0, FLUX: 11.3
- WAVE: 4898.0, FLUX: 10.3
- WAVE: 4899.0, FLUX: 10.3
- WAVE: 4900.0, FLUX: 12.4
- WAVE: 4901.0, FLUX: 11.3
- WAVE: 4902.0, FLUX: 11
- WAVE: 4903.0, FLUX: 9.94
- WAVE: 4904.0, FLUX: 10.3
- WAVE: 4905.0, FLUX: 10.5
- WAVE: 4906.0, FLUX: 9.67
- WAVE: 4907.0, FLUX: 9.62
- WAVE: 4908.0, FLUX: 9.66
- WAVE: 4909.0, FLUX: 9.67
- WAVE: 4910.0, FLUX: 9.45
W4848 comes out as 1.4 angstroms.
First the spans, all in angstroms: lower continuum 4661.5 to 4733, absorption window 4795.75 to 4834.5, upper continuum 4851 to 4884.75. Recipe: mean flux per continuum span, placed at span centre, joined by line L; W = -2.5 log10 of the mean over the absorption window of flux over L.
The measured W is -0.11 mag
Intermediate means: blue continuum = 9.91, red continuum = 9.85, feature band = 11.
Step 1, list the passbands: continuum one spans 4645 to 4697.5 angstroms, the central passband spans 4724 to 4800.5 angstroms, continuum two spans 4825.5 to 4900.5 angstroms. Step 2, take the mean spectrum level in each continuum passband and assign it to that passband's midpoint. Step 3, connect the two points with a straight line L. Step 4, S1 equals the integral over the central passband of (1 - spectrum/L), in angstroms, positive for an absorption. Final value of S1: -4.6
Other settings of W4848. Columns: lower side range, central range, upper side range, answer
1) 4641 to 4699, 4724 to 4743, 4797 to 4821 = 0.02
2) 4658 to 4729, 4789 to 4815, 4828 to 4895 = -2.21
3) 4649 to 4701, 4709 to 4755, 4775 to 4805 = -1.57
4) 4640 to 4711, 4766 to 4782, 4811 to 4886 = -0.95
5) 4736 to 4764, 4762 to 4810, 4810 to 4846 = 1.39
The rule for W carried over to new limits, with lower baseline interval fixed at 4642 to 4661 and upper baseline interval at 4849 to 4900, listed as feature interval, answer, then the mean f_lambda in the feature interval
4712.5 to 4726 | -0.120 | 10.9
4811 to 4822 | -0.183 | 11.8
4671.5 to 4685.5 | 0.041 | 9.29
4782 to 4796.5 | -0.037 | 10.3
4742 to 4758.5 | -0.134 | 11.1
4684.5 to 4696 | -0.016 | 9.82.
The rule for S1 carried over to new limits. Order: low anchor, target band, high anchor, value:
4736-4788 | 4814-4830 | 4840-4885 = -1.0 angstroms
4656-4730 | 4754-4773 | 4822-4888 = -0.2 angstroms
